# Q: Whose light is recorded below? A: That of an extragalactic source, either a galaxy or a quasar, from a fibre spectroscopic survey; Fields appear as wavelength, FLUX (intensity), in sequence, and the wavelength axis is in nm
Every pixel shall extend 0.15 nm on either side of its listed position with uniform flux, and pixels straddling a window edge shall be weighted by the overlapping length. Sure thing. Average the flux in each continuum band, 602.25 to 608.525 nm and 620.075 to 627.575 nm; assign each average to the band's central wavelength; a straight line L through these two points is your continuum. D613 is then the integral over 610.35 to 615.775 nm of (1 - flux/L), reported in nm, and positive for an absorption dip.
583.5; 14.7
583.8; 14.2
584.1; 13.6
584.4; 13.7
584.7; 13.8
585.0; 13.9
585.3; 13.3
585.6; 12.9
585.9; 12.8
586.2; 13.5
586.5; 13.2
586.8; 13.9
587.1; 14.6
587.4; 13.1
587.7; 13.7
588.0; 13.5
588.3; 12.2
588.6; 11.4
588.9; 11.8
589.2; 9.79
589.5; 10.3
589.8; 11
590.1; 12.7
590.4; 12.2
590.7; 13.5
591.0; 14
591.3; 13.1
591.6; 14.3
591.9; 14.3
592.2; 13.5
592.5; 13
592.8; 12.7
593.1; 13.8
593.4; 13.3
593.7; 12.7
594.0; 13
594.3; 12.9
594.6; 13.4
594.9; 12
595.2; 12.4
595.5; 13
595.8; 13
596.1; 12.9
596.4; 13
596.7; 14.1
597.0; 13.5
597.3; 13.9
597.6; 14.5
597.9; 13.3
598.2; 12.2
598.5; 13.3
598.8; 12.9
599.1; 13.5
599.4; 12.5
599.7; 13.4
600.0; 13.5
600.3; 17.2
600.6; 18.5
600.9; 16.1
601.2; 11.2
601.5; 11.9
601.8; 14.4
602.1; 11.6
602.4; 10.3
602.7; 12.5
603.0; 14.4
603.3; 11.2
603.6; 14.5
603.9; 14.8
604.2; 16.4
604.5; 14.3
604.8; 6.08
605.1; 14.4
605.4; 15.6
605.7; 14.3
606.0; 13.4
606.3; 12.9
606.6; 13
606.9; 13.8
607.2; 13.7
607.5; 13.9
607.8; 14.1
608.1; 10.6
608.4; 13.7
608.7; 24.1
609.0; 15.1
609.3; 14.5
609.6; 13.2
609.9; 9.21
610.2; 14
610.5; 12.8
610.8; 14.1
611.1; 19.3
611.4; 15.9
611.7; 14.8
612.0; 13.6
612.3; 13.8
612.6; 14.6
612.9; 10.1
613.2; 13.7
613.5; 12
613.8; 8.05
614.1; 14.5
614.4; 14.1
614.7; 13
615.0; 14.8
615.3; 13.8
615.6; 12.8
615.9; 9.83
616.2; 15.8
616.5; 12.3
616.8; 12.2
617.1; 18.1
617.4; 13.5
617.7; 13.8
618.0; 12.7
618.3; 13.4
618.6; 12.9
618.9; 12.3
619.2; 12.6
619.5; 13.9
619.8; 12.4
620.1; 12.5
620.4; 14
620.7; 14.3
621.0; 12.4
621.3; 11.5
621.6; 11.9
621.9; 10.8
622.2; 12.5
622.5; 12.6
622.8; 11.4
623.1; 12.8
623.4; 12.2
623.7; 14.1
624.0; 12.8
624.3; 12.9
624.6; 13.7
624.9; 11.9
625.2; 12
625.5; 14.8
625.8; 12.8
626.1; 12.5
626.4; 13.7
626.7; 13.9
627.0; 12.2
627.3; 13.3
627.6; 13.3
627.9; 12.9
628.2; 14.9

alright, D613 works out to -0.24 nm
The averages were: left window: 13.2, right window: 12.8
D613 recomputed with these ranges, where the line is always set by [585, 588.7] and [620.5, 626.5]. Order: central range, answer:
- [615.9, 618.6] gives -0.192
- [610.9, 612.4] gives -0.307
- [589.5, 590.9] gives 0.105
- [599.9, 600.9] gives -0.267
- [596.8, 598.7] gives -0.056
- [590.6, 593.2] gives -0.083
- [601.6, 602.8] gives 0.076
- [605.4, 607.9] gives -0.157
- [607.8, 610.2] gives -0.262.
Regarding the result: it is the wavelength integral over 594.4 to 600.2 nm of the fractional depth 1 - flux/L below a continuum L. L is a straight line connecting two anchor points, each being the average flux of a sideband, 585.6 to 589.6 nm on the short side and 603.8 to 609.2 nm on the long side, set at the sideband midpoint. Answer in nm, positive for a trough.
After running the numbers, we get 0.08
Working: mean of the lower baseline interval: 12.6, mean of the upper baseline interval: 14.1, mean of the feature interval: 13.2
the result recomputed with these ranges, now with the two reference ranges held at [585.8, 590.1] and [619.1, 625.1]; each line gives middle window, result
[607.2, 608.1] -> -0.06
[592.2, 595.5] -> -0.11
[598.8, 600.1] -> -0.07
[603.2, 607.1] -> -0.28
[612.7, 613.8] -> 0.09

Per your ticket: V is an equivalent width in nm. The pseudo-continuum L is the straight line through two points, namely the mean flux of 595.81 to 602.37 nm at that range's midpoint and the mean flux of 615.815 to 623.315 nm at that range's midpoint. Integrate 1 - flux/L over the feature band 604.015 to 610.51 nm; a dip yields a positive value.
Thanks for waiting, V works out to -0.23 nm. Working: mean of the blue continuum 13.6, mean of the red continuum 12.9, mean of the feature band 13.8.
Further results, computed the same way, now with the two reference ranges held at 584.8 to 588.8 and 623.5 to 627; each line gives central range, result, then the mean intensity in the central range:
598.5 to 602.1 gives -0.21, 14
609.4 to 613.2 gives -0.18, 13.8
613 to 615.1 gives 0.06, 12.8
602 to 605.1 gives 0.11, 12.7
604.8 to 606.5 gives -0.03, 13.4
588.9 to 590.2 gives 0.22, 11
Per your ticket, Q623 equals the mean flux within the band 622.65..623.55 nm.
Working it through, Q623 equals 12.1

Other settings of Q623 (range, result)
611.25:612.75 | 14.5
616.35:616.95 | 12.2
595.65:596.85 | 13.2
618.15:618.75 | 13.1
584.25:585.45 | 13.7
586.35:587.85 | 13.7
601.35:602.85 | 12.1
